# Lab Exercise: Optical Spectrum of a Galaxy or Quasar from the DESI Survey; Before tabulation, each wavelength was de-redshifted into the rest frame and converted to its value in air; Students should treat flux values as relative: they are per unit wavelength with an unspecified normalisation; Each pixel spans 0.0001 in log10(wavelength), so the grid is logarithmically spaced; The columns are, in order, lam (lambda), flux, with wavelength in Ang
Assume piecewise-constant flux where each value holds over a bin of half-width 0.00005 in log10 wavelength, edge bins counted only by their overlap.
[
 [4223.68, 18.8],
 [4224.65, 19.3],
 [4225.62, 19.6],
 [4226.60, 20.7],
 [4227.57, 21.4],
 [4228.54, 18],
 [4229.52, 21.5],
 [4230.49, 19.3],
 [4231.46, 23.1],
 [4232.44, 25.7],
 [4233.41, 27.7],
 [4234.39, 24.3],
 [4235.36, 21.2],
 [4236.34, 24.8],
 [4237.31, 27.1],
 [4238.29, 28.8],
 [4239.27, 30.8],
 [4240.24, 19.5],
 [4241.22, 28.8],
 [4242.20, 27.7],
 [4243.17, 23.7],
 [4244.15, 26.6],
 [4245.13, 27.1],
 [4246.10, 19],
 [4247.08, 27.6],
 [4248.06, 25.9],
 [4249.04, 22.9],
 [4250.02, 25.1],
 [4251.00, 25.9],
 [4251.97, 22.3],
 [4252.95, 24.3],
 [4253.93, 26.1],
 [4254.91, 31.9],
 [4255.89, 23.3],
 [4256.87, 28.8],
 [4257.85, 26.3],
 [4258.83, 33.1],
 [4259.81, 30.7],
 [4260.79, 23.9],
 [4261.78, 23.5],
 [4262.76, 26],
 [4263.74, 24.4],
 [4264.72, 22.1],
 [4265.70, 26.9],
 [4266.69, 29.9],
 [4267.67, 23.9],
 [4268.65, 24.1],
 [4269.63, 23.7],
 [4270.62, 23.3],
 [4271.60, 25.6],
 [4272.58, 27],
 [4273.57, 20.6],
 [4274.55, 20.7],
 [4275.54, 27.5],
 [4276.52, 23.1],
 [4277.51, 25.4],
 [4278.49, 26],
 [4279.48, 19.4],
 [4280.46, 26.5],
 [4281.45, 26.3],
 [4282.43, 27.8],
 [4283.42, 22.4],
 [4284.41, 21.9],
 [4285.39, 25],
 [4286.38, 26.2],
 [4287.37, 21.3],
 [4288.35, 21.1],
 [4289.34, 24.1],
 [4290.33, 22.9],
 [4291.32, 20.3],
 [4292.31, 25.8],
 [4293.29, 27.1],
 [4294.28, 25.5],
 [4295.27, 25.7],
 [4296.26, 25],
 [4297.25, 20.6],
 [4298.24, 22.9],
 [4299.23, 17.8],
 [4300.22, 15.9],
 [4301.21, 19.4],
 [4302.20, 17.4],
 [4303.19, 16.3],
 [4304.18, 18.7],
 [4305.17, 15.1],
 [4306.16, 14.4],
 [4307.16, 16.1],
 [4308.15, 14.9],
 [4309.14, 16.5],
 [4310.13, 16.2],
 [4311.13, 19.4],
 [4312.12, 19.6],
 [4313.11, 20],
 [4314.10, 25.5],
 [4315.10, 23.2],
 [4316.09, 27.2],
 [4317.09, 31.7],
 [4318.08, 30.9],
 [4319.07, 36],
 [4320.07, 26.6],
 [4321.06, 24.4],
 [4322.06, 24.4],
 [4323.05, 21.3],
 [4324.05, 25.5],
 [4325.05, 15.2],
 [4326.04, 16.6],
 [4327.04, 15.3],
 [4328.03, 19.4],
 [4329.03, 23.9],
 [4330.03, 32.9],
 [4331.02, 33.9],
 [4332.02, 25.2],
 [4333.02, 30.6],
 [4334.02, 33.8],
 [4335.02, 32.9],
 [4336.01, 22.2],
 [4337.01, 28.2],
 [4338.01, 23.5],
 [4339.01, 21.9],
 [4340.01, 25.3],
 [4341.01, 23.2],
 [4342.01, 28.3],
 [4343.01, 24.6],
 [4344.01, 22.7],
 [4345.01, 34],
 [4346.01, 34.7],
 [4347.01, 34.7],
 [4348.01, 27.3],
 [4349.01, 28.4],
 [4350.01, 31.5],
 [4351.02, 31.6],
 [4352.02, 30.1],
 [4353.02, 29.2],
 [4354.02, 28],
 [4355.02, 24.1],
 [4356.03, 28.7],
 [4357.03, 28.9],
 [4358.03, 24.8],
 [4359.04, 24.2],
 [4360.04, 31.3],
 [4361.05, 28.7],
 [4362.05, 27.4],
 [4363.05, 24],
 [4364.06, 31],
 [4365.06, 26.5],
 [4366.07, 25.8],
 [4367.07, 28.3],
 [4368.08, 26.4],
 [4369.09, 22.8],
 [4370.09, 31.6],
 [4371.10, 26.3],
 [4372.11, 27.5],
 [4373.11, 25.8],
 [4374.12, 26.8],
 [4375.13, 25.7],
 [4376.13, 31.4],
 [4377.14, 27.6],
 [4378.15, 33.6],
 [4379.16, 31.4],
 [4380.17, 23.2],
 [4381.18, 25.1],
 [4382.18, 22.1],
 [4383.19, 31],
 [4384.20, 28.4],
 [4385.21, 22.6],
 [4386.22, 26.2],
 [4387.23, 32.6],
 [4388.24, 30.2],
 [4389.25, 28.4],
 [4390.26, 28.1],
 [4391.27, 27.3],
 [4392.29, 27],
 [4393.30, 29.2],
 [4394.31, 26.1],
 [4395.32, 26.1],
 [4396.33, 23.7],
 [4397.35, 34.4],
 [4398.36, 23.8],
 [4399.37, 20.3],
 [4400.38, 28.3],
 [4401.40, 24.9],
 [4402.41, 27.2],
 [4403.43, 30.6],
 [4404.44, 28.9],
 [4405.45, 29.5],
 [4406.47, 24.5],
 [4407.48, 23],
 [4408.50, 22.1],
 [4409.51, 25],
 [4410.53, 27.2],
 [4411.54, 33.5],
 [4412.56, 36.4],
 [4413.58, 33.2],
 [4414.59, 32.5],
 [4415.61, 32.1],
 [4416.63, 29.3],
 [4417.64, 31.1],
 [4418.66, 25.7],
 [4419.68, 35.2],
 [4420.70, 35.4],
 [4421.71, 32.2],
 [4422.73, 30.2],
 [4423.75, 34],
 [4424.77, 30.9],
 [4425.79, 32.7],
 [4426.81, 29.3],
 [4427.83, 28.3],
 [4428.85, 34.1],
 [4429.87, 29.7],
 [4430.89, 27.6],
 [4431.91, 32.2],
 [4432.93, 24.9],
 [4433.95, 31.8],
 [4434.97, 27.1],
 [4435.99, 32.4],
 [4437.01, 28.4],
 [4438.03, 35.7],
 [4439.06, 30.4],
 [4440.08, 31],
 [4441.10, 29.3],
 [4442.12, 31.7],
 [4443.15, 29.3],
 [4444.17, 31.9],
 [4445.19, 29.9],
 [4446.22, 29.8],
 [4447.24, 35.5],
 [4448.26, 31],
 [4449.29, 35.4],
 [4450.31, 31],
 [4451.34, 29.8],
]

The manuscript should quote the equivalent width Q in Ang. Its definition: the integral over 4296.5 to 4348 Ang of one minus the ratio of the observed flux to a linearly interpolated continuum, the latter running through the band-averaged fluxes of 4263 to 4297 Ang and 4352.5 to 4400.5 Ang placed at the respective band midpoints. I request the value 4.2 Ang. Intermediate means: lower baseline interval 24.4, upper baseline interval 27.3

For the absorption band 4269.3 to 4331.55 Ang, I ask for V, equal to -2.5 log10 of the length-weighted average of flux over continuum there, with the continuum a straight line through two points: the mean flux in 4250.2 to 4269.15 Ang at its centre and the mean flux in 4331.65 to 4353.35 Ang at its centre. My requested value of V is 0.20 mag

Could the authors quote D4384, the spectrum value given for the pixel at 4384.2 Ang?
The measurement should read 28.4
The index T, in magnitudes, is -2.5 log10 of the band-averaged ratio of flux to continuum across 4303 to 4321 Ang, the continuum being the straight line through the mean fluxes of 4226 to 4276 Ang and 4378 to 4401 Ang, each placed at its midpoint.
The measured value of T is 0.19 mag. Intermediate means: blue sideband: 25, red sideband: 27.2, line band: 21.7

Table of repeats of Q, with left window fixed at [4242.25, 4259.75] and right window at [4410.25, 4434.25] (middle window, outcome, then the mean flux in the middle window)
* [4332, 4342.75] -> 0.7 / 26.8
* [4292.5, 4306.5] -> 3.7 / 20.3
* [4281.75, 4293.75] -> 1.5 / 23.9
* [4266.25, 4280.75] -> 1.3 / 24.4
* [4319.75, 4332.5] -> 2.2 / 23.4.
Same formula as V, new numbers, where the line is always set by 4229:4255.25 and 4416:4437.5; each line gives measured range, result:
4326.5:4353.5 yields 0.011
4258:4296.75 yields 0.058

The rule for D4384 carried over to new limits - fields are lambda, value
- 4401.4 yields 24.9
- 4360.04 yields 31.3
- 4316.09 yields 27.2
